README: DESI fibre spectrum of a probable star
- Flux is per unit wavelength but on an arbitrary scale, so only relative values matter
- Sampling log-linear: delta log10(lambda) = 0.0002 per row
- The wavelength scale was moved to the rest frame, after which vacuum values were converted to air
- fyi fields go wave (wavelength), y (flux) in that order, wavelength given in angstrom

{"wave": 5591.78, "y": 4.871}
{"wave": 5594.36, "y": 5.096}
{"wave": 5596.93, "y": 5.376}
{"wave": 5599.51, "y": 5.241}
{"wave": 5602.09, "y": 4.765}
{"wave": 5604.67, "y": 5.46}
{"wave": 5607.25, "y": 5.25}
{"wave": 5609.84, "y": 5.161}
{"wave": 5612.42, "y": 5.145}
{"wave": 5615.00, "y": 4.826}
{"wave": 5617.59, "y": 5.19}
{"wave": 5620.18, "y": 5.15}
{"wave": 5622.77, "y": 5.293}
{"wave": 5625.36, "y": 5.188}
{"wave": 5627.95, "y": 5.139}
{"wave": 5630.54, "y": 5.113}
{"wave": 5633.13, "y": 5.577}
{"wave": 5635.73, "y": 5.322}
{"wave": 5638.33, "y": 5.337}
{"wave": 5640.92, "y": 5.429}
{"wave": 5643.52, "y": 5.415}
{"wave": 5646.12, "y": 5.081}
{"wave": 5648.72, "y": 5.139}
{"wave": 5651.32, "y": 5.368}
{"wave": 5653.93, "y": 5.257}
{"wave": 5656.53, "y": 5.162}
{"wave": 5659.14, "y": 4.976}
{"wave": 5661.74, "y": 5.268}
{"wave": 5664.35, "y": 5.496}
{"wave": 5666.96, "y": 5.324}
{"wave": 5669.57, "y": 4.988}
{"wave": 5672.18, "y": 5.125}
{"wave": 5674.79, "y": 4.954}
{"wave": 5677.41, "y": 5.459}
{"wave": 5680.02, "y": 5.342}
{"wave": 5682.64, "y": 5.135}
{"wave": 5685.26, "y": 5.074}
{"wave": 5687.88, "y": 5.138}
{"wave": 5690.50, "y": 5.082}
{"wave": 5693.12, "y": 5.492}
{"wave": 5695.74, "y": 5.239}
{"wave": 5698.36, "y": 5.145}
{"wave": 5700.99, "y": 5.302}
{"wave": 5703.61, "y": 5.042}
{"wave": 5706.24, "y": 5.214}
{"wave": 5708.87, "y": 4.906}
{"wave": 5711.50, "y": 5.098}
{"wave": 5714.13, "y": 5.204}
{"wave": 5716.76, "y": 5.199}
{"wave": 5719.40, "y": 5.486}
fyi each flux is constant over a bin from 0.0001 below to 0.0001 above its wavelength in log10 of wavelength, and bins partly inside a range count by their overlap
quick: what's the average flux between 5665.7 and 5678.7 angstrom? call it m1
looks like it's 5.17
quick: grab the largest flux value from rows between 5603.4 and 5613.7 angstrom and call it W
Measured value 5.46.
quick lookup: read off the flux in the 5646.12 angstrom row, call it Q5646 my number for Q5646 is 5.081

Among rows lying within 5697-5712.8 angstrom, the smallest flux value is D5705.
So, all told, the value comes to 4.906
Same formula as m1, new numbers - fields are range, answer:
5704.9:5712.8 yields 5.07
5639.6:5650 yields 5.27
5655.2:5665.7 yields 5.23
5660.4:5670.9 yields 5.27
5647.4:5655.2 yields 5.25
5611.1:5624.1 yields 5.12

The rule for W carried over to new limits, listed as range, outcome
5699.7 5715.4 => 5.302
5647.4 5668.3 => 5.496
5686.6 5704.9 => 5.492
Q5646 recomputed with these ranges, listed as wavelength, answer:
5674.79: 4.954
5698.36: 5.145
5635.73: 5.322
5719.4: 5.486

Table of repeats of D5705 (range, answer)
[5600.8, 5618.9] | 4.765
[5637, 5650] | 5.081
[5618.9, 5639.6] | 5.113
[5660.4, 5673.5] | 4.988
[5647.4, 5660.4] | 4.976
